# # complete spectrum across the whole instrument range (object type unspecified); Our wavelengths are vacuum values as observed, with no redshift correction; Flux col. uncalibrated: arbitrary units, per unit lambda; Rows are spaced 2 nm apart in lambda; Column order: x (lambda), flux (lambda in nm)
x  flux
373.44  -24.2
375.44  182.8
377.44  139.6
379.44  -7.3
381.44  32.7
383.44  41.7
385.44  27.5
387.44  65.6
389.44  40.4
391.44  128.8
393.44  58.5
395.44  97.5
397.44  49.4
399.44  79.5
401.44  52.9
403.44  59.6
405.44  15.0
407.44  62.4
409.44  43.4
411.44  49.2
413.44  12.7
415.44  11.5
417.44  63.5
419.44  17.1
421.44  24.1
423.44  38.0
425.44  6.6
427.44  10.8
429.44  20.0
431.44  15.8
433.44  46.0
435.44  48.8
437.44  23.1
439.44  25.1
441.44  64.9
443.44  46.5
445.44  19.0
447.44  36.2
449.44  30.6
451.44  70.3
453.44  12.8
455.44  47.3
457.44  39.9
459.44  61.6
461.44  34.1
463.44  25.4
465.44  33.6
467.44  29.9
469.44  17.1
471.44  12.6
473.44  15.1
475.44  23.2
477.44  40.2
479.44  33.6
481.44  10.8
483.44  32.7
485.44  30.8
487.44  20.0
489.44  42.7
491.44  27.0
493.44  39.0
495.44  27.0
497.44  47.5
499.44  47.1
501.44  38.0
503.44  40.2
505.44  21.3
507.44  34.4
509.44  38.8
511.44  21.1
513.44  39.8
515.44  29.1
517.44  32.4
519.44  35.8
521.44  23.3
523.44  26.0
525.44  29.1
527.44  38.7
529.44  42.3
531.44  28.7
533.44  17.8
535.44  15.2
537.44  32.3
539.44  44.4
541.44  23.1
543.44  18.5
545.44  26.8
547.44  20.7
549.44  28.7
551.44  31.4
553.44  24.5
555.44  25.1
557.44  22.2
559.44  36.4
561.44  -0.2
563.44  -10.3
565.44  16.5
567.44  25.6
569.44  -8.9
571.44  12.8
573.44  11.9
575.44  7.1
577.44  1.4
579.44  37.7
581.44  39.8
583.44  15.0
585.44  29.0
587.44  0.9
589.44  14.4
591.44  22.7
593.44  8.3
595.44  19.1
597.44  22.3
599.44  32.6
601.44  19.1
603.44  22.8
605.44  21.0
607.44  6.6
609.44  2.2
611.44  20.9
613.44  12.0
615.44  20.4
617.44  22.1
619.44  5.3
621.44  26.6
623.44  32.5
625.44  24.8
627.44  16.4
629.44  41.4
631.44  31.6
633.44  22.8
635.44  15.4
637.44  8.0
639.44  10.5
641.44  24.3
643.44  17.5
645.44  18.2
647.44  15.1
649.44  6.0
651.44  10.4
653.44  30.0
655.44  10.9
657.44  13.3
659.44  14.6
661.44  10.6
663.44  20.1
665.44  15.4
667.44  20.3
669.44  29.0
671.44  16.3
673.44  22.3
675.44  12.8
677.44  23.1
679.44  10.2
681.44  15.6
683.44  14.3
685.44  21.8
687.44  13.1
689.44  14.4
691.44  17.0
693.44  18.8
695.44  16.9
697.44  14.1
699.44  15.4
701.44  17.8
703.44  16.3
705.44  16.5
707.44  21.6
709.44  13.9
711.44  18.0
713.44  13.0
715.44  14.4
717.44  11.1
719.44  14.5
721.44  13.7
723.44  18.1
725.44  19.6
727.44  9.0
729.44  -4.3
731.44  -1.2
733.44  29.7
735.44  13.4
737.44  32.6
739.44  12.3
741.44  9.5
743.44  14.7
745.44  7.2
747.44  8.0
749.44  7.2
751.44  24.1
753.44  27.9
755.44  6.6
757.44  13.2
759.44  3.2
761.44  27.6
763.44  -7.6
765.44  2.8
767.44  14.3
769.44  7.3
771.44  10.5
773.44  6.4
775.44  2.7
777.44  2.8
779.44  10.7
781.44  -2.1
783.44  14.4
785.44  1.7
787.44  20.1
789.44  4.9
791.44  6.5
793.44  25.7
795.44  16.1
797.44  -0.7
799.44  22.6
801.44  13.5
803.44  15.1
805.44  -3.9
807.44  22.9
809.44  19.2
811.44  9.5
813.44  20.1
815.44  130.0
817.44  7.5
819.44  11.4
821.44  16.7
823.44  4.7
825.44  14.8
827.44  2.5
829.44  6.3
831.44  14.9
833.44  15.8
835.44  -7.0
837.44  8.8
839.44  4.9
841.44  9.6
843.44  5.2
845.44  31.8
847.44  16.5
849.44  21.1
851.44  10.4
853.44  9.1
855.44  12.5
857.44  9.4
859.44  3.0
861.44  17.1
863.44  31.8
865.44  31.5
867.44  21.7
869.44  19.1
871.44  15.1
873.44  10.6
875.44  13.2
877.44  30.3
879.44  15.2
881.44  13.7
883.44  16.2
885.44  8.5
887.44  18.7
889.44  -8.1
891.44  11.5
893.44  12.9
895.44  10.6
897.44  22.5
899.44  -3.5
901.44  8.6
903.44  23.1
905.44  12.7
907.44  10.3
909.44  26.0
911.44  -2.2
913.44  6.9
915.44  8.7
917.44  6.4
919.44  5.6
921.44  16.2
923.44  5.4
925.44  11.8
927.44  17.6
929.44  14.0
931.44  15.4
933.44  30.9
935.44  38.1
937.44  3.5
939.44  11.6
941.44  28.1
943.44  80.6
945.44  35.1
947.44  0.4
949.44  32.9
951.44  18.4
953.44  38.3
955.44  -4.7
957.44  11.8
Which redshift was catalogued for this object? 1.186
